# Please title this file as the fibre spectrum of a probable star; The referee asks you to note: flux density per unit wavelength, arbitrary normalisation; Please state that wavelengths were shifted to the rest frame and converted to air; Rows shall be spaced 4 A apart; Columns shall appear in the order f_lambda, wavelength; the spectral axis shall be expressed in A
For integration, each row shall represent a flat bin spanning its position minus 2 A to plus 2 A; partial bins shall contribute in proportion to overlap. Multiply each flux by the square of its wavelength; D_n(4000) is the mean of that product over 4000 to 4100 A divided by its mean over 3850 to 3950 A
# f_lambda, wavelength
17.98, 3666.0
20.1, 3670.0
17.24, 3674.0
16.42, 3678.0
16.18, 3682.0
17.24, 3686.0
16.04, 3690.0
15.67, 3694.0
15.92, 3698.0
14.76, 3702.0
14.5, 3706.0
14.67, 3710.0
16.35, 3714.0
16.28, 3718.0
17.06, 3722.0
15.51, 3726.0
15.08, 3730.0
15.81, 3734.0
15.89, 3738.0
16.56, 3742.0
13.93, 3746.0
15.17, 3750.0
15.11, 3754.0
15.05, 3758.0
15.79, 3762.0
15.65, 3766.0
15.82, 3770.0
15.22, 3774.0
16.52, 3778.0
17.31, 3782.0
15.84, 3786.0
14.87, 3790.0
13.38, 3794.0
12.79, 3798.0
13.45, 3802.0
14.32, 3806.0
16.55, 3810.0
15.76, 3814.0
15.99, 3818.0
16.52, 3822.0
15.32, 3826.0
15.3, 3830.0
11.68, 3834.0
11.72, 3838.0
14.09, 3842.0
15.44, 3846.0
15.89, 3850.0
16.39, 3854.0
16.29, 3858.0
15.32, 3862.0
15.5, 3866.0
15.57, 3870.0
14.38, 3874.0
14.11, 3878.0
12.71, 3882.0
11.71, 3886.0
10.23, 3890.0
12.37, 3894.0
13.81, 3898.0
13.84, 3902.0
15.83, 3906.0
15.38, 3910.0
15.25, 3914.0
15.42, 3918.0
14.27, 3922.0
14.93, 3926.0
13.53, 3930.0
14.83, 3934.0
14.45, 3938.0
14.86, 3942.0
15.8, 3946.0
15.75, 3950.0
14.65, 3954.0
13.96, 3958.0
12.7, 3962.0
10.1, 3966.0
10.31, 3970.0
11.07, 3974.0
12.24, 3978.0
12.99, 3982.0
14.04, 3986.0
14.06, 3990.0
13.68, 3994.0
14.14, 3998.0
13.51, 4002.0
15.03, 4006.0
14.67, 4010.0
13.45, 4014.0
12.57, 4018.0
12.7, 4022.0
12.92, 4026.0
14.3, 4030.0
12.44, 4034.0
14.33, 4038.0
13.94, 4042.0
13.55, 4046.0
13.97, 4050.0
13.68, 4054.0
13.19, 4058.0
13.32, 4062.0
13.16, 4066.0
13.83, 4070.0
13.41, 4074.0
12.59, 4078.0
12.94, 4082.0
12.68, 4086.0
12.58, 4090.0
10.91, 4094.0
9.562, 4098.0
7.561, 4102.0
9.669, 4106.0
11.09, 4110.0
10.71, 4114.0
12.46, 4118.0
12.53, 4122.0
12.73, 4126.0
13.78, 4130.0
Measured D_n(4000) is 0.98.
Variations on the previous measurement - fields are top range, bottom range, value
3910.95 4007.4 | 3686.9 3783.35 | 0.99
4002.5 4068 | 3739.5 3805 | 1.03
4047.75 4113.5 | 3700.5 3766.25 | 0.93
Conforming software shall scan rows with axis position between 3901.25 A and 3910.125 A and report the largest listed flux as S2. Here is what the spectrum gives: 15.83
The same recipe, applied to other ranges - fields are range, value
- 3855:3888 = 16.29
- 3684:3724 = 17.24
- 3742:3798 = 17.31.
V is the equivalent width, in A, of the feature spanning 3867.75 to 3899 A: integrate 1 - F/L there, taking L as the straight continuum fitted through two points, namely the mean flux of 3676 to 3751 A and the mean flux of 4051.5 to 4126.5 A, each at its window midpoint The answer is 2.1 A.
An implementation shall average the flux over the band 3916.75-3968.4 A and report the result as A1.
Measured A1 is 14.2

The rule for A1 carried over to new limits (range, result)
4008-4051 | 13.5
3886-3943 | 14.1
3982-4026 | 13.7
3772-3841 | 14.8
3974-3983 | 12.2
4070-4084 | 13.1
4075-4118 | 11.2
